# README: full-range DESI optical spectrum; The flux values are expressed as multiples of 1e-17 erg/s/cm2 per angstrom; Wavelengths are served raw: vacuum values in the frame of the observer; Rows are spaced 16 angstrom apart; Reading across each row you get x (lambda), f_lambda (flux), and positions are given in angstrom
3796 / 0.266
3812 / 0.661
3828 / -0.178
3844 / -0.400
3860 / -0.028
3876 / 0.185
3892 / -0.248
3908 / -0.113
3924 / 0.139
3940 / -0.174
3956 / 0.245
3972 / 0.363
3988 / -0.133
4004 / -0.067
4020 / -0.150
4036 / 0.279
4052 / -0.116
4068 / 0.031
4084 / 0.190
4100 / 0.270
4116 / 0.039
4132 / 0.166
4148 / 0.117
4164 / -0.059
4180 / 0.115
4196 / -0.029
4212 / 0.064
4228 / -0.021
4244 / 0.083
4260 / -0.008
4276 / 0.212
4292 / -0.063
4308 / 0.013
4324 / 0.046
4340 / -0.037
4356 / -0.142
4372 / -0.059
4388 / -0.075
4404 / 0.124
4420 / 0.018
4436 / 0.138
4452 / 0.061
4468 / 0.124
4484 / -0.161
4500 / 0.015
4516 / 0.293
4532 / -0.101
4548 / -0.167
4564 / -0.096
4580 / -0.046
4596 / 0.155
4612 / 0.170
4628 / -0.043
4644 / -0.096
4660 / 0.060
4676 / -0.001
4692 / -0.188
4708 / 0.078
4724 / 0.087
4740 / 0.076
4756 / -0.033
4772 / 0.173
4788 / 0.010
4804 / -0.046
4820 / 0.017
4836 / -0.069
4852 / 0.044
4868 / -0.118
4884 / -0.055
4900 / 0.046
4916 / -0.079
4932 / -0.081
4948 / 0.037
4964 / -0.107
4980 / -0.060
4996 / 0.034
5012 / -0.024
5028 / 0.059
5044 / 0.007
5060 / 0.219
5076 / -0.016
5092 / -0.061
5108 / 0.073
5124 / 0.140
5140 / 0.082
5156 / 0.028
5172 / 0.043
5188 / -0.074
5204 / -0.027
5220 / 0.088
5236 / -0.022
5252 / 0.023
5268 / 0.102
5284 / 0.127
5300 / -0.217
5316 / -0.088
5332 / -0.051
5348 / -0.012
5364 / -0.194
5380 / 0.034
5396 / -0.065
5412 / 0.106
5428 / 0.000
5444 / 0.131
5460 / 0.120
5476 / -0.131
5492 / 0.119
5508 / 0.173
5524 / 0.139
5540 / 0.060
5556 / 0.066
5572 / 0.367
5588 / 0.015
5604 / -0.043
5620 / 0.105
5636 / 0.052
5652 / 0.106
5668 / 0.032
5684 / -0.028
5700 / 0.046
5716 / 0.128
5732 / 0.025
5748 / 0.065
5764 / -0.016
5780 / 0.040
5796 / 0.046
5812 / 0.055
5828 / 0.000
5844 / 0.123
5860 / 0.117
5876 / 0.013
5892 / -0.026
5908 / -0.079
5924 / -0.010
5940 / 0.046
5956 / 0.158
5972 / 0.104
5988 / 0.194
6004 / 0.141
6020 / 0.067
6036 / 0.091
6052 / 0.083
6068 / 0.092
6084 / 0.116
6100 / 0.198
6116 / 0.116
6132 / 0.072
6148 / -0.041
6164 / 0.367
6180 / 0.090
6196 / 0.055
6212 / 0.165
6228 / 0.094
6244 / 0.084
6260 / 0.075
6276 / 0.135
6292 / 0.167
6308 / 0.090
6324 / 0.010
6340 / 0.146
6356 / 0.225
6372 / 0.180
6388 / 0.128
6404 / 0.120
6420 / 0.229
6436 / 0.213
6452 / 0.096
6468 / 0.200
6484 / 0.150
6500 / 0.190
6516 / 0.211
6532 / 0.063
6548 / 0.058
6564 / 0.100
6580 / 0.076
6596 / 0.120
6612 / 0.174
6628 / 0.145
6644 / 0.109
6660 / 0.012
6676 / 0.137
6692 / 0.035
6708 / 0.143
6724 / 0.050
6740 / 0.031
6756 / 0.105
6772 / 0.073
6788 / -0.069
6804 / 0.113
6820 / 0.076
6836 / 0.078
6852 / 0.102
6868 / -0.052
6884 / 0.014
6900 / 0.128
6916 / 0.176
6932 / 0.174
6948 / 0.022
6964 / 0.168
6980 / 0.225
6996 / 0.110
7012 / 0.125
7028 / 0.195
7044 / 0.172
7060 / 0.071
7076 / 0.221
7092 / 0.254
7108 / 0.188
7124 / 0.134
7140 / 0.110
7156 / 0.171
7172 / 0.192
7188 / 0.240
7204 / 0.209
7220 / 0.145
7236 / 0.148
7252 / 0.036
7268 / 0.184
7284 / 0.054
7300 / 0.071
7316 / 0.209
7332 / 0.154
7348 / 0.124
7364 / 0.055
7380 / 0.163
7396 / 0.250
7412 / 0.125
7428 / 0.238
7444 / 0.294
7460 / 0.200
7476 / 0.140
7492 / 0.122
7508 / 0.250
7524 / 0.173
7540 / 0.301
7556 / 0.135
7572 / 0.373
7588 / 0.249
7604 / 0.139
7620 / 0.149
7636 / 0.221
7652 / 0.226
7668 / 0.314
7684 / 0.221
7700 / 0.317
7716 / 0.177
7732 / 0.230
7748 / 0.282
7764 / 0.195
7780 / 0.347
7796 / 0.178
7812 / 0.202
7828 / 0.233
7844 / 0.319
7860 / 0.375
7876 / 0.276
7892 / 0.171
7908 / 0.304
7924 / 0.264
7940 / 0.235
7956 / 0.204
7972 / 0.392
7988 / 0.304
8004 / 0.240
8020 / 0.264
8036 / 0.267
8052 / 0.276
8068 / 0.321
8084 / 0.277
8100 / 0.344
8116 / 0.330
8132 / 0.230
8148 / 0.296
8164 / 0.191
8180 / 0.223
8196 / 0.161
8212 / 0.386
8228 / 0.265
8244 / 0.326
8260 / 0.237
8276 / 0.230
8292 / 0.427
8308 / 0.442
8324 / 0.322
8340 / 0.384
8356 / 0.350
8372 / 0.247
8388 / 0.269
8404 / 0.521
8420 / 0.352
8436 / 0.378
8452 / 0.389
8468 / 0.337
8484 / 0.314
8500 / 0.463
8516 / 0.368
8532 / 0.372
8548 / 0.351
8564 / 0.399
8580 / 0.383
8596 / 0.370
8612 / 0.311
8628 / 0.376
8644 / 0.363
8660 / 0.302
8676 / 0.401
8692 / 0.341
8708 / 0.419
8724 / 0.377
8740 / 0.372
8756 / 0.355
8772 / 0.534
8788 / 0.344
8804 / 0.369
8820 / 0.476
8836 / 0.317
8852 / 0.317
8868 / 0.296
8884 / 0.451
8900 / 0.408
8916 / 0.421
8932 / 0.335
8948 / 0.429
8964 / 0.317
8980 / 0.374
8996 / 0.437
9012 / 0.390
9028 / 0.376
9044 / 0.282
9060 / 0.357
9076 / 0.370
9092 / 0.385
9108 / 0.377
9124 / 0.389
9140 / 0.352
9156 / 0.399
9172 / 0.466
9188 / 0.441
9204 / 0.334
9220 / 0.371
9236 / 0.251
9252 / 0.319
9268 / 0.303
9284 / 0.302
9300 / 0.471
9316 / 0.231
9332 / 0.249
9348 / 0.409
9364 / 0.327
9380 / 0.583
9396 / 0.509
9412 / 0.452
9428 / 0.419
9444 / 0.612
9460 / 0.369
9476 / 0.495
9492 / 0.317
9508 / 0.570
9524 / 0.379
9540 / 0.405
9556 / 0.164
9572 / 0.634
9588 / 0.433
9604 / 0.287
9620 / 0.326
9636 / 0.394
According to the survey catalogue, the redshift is 0.902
